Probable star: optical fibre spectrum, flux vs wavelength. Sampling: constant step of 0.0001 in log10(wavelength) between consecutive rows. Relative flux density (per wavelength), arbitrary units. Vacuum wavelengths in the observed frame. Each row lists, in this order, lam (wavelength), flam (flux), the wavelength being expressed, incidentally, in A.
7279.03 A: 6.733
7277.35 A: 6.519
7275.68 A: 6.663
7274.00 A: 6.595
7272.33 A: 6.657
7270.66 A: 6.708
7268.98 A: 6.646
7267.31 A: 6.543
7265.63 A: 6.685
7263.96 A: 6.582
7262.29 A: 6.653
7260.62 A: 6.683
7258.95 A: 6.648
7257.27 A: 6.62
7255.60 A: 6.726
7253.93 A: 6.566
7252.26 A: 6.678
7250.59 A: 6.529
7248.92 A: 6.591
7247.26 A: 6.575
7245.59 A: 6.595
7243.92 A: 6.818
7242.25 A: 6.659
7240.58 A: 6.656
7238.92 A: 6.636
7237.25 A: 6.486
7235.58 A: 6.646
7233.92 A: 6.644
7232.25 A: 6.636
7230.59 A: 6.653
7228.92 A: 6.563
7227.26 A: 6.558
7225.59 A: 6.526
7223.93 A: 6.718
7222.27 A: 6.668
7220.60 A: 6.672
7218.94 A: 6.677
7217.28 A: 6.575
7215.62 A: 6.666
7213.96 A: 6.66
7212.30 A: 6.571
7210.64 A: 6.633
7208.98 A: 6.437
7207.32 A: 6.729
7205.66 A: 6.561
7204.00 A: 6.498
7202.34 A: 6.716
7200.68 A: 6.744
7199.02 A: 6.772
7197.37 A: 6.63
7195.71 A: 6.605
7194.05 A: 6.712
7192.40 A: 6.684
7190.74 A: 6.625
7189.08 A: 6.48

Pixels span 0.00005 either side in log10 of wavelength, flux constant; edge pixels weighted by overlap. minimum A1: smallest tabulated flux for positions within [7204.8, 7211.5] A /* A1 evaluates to 6.437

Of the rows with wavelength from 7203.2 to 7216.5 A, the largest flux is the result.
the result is 6.729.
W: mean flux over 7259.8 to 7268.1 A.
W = 6.63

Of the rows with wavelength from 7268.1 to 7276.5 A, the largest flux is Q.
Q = 6.708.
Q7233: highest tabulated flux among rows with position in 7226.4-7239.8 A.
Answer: 6.653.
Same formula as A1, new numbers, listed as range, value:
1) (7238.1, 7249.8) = 6.575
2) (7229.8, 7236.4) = 6.636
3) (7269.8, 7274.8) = 6.595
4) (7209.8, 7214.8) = 6.571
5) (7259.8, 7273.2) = 6.543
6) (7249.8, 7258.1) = 6.529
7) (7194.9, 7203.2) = 6.605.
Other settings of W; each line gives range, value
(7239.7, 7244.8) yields 6.71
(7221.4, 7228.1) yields 6.62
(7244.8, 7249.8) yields 6.6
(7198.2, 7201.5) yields 6.75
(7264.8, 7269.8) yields 6.62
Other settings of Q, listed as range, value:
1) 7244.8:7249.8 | 6.595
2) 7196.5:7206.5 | 6.772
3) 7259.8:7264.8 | 6.683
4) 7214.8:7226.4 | 6.718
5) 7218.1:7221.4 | 6.677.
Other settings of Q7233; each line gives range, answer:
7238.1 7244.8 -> 6.818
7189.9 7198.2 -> 6.712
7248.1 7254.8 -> 6.678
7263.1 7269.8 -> 6.685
